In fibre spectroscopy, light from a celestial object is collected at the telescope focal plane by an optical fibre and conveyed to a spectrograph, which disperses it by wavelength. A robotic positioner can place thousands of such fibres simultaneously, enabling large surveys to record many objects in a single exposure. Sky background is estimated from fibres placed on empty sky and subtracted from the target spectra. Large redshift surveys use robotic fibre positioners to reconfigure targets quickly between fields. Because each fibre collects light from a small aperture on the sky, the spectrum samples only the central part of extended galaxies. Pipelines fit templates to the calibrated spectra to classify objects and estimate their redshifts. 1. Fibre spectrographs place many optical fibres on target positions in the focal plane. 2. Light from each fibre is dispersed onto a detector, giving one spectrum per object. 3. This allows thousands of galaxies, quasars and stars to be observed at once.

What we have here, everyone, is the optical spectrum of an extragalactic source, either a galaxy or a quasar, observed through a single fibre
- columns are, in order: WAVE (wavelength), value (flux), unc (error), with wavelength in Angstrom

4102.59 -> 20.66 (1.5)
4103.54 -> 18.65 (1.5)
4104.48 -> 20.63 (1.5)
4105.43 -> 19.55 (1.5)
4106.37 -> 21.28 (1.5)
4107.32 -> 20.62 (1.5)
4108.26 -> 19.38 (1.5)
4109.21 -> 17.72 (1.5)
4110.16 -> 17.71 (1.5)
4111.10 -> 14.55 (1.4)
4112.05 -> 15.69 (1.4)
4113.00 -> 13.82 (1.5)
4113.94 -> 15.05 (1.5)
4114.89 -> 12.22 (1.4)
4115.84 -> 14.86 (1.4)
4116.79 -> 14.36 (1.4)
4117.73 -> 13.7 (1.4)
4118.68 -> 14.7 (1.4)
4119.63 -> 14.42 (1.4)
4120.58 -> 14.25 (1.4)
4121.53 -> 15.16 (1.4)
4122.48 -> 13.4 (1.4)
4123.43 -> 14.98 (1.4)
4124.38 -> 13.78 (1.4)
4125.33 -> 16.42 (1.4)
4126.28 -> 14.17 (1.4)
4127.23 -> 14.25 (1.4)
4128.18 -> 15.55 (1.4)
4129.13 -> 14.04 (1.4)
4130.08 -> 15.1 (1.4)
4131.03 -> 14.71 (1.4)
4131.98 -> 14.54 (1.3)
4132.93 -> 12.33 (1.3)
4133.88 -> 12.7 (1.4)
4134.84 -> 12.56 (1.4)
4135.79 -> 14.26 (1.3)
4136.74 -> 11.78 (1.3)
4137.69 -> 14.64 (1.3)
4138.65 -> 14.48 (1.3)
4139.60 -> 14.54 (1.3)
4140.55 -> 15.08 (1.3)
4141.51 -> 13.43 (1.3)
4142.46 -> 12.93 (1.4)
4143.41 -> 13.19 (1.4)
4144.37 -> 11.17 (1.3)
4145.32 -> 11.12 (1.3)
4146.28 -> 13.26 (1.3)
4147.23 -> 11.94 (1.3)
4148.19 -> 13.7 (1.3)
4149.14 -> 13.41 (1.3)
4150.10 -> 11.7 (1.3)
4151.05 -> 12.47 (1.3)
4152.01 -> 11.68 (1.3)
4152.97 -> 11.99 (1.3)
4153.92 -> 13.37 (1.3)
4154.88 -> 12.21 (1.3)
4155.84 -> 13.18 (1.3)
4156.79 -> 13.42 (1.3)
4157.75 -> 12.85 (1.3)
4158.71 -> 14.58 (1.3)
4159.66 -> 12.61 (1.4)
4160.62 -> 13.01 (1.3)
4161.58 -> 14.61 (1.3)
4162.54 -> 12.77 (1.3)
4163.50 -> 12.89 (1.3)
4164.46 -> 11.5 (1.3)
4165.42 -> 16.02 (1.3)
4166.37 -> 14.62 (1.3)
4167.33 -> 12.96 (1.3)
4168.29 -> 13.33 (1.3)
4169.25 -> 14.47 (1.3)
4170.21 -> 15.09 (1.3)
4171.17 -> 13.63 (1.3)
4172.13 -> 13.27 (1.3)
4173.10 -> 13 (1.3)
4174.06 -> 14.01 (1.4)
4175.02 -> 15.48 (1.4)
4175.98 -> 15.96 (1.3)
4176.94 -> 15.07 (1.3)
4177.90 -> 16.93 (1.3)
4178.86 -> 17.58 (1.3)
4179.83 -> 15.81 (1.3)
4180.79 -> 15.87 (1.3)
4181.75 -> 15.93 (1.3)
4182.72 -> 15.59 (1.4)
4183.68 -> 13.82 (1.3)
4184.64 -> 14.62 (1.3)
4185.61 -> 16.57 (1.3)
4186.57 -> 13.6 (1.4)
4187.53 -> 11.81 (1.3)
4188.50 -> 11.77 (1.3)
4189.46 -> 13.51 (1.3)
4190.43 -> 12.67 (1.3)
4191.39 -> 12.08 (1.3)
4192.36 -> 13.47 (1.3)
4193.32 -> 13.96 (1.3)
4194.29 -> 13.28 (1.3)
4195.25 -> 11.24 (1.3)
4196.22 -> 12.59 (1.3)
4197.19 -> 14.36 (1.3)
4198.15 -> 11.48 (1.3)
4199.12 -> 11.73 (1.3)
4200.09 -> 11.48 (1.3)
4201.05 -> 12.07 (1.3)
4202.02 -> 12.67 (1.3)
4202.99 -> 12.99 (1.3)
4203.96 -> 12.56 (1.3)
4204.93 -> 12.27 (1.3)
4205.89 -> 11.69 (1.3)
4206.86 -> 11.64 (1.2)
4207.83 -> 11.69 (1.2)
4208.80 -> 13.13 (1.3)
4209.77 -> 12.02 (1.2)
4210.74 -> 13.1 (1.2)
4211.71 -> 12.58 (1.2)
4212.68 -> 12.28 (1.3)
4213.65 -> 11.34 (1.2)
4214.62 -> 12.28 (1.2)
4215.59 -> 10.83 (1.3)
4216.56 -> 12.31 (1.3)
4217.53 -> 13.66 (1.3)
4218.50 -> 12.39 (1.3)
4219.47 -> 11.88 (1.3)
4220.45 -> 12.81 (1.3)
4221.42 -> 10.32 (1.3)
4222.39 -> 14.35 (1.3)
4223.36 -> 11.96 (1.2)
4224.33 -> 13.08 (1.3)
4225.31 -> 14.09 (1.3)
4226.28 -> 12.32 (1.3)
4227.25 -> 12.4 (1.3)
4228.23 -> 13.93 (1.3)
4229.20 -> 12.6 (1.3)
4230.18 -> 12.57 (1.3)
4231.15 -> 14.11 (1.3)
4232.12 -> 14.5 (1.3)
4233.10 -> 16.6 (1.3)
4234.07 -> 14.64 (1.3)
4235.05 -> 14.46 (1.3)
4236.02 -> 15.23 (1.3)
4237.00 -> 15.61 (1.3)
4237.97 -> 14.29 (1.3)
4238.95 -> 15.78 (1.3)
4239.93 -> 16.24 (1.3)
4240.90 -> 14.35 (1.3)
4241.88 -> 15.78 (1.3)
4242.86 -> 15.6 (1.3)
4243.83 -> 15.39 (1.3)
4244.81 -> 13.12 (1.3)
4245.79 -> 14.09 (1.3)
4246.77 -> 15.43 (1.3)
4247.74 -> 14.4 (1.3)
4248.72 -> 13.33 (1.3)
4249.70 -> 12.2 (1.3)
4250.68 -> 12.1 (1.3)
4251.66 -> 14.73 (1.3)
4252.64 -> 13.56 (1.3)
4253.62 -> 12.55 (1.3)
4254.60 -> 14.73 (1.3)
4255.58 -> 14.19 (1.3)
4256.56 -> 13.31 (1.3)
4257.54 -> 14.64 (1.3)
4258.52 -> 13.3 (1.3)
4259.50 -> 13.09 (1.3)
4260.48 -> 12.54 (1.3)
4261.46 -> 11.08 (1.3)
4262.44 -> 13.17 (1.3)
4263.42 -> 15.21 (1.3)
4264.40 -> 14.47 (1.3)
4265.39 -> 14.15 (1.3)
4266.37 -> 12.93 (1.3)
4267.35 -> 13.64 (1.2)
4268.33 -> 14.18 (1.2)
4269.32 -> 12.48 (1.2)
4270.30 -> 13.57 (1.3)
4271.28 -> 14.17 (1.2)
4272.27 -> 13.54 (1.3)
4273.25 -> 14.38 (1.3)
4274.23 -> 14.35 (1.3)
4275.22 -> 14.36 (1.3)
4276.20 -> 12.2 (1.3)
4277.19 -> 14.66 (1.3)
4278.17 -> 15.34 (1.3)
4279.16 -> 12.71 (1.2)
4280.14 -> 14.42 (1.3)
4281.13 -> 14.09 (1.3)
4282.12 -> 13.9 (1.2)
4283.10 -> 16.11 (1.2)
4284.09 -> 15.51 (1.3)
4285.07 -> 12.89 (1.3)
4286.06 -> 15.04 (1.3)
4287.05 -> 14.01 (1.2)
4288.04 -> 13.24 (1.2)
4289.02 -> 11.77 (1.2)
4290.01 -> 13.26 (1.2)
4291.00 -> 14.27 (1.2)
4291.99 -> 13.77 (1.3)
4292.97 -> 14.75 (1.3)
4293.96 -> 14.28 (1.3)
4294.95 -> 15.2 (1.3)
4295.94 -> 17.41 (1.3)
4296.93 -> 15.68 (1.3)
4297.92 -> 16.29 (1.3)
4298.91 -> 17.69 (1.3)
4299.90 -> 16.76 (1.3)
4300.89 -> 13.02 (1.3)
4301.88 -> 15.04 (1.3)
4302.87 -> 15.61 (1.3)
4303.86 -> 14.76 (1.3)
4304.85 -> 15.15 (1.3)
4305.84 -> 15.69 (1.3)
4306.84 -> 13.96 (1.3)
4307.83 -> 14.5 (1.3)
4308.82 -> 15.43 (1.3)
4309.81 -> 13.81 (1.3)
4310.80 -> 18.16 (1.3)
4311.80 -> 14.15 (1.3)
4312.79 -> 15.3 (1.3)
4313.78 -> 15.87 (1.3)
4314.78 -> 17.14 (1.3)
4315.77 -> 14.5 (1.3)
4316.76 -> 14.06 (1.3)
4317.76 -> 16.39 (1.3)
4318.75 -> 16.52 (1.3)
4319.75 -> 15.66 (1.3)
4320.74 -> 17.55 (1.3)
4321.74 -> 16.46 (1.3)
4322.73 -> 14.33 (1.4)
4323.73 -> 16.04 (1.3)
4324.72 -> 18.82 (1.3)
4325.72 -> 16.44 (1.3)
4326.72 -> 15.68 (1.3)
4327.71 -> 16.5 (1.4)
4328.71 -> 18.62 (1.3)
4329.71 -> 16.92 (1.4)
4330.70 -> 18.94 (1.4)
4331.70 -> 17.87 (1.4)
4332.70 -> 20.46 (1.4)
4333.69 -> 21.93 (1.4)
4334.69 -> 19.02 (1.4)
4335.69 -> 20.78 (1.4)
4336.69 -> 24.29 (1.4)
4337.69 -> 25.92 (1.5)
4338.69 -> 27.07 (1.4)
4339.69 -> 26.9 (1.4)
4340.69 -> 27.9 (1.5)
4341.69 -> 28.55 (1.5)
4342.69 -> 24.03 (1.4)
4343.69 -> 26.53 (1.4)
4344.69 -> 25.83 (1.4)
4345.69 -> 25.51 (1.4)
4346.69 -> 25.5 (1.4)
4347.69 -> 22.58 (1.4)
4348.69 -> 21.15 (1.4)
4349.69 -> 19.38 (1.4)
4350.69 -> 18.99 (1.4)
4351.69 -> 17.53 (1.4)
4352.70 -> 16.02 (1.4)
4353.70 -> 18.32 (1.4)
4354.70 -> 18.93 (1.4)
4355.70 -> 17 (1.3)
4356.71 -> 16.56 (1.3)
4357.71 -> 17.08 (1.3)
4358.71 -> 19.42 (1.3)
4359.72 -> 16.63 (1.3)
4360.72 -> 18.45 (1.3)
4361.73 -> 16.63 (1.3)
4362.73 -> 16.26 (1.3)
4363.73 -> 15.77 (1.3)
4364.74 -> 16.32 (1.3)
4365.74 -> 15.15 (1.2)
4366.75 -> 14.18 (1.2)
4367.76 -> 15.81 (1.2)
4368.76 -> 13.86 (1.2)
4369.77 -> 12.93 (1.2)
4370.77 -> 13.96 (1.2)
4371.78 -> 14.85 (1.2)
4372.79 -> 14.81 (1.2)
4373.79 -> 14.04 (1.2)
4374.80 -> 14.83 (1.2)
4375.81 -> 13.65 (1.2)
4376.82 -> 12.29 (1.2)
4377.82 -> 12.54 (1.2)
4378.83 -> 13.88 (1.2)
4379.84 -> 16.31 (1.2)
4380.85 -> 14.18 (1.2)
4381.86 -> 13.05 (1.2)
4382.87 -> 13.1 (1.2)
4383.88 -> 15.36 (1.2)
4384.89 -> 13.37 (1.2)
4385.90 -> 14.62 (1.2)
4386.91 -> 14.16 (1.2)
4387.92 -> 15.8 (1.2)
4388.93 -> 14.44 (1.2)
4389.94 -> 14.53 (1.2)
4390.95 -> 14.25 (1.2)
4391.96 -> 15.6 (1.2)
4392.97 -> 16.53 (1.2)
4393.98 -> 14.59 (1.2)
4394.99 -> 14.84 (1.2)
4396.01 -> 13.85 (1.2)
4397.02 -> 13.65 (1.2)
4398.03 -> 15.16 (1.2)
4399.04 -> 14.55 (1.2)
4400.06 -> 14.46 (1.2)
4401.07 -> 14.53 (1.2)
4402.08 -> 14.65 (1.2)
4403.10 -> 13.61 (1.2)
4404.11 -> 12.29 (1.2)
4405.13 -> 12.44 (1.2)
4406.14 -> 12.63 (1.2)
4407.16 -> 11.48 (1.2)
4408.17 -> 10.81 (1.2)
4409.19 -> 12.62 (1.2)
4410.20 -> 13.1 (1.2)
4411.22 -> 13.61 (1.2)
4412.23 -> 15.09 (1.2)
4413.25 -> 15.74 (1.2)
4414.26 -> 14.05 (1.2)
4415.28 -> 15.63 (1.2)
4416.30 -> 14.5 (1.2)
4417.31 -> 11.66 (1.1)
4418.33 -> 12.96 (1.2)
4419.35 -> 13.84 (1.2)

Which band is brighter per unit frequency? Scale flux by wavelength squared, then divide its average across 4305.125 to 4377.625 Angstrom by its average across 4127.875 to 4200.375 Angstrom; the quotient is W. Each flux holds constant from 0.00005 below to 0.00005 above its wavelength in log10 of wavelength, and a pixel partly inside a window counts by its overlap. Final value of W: 1.4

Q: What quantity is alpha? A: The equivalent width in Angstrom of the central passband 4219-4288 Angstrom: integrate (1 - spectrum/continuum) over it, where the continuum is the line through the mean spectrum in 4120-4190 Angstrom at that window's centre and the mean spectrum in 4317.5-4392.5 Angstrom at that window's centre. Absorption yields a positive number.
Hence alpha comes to 8.2 Angstrom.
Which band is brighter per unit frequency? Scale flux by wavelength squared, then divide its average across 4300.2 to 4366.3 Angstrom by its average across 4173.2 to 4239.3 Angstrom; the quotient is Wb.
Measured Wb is 1.5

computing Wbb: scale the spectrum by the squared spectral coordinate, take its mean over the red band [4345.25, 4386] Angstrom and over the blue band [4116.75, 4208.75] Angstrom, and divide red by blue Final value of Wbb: 1.3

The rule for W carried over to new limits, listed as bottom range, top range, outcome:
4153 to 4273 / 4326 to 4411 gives 1.34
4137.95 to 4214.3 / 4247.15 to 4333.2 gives 1.17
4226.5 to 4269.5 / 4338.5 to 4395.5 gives 1.31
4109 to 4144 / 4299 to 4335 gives 1.25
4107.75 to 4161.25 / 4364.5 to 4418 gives 1.14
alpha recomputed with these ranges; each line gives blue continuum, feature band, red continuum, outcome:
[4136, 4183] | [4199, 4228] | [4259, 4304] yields 3.4 Angstrom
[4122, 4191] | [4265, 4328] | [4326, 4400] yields 5.7 Angstrom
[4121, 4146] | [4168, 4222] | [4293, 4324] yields 4.3 Angstrom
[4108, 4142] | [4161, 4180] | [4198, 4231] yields -1.4 Angstrom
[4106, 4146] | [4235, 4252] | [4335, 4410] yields 1.2 Angstrom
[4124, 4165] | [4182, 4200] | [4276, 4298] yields 0.6 Angstrom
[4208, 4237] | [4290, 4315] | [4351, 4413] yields -2.4 Angstrom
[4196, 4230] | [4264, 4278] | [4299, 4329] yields 0.5 Angstrom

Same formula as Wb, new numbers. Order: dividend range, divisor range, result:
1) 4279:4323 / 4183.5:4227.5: 1.25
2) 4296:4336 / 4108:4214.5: 1.29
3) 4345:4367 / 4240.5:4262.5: 1.41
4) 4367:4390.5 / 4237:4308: 1.04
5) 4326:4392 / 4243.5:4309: 1.31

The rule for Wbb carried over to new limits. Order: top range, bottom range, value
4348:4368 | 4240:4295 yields 1.30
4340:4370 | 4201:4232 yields 1.65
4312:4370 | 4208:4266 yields 1.46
